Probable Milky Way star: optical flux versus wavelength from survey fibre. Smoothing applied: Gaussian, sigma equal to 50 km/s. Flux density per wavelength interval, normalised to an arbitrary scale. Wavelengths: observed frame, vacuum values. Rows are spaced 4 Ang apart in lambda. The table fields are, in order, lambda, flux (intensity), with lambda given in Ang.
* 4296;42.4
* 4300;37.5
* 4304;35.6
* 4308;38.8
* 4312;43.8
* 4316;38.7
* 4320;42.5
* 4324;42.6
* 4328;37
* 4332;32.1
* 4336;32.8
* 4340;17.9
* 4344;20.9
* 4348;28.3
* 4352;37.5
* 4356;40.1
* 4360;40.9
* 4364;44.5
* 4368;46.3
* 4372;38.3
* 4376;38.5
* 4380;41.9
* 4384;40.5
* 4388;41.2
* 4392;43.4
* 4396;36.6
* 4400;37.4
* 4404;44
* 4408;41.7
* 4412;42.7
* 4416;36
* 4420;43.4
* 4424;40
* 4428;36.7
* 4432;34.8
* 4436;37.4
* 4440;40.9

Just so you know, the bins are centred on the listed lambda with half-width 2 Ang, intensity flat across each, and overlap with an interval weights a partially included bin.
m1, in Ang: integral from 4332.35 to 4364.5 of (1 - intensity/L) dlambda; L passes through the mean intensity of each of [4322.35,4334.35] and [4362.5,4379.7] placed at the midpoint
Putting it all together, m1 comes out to 5.8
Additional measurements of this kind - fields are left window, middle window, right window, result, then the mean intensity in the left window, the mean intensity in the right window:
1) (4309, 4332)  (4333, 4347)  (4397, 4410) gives 5.4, 40.1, 40.7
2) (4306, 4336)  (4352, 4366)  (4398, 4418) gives -0.6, 38.9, 40.4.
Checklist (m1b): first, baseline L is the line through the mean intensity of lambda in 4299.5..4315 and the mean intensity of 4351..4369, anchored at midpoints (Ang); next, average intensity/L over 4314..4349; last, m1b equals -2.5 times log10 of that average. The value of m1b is 0.23 mag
